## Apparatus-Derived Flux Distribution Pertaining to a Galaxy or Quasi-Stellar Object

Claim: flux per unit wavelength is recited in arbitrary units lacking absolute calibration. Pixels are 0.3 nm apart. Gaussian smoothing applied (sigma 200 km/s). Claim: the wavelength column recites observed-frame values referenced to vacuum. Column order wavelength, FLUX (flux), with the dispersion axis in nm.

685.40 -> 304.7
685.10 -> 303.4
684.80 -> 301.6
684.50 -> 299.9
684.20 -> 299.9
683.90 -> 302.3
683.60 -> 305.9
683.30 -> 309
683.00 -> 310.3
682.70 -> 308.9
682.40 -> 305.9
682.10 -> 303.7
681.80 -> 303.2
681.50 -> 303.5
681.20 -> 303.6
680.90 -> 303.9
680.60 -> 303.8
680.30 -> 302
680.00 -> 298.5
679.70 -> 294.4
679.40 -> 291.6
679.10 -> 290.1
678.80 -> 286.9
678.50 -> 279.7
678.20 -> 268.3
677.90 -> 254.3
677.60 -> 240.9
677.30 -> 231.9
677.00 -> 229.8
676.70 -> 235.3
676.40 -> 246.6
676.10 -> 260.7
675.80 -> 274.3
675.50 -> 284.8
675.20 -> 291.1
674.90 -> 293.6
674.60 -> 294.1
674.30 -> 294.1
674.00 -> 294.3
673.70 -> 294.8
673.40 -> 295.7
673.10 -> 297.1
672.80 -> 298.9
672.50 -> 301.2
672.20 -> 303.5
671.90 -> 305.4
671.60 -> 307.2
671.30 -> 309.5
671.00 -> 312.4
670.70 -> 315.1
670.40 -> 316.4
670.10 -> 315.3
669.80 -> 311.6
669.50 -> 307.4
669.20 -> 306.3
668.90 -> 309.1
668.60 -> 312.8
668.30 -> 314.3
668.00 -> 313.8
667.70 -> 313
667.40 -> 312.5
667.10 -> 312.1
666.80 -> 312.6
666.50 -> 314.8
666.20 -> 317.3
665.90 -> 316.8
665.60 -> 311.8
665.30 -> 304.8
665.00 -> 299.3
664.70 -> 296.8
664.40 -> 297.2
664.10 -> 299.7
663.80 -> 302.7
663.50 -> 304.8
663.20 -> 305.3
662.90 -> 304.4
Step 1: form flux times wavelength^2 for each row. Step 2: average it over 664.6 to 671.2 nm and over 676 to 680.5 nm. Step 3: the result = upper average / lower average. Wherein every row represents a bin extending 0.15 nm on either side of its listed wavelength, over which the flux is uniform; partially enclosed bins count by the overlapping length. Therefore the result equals 0.9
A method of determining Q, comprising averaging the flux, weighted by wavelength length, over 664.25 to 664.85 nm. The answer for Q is 297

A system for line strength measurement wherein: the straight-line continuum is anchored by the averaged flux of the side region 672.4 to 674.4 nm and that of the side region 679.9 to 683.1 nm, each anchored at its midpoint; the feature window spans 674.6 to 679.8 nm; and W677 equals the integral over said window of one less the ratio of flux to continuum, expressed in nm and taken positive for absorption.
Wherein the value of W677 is 0.550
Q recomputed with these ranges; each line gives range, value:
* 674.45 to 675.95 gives 288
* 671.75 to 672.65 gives 303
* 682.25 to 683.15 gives 308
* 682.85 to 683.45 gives 310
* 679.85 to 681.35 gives 302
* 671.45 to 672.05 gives 306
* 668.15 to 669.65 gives 310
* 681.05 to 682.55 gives 304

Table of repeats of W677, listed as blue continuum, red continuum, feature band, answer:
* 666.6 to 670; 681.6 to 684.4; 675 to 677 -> 0.29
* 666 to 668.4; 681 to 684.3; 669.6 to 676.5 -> 0.31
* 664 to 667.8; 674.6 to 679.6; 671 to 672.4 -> -0.10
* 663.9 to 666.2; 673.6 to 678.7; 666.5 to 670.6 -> -0.27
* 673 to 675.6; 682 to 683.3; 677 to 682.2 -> 0.32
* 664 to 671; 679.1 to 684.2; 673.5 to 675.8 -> 0.11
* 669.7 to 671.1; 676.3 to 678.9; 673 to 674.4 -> -0.05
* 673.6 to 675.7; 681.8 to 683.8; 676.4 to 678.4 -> 0.35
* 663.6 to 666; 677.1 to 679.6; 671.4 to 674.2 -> -0.17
